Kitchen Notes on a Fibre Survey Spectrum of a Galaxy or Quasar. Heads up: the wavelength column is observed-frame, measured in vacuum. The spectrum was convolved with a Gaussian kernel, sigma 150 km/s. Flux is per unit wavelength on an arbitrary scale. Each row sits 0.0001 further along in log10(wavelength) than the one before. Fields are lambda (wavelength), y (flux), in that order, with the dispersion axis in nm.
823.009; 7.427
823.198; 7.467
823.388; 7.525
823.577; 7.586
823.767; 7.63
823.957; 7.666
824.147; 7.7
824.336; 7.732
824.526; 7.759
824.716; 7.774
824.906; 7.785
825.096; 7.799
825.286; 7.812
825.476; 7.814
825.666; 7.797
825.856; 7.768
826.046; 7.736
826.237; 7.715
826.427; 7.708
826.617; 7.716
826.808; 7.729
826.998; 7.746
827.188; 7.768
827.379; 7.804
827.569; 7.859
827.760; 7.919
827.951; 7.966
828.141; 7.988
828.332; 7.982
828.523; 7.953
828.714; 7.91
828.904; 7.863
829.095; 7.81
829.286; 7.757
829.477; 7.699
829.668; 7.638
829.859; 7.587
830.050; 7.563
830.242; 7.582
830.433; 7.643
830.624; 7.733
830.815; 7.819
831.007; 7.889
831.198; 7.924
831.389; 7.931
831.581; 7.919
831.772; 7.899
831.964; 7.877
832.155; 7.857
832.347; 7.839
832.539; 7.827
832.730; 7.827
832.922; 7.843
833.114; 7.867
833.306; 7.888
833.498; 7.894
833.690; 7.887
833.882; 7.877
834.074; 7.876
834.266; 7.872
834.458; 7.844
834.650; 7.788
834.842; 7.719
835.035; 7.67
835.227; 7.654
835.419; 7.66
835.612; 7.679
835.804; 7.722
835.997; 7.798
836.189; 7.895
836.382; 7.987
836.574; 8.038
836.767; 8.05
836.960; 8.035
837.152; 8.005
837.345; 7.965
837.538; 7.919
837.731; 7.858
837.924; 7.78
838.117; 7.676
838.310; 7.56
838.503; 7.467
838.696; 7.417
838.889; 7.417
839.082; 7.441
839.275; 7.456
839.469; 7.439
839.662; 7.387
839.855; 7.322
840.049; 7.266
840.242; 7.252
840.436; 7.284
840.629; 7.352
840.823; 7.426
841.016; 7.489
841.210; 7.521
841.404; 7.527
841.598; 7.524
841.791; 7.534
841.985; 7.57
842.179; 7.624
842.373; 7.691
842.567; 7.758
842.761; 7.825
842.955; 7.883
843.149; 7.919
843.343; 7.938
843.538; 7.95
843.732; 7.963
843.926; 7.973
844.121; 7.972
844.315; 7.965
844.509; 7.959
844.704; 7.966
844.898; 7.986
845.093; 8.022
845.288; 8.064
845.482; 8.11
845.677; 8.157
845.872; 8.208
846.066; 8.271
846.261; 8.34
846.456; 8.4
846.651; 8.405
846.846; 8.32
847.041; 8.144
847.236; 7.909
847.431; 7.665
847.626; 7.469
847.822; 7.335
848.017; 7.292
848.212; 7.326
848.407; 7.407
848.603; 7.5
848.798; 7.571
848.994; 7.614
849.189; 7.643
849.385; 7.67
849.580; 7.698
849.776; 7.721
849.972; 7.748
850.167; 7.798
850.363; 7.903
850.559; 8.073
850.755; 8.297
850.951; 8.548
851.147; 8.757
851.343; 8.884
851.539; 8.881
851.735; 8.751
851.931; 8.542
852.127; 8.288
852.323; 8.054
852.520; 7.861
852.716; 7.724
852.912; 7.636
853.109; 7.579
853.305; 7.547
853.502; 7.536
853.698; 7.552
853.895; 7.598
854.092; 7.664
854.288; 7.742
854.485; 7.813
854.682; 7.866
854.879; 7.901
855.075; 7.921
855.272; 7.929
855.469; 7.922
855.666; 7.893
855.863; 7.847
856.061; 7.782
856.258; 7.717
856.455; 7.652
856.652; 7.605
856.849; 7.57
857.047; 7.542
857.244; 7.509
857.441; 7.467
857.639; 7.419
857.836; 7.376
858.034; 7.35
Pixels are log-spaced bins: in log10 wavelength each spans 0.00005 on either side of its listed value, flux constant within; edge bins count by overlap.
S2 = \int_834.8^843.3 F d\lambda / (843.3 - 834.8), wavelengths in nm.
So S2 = 7.65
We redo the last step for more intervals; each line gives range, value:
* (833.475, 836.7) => 7.82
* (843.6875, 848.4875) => 7.95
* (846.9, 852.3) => 7.95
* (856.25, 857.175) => 7.61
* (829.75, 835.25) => 7.81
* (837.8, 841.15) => 7.44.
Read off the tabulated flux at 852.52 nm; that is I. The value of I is 7.861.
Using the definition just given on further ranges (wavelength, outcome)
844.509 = 7.959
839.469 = 7.439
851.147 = 8.757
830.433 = 7.643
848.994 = 7.614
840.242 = 7.252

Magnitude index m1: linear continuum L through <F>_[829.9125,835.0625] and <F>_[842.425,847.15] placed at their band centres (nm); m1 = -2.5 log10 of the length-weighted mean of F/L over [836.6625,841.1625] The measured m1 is 0.05 mag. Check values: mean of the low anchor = 7.82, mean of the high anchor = 8.06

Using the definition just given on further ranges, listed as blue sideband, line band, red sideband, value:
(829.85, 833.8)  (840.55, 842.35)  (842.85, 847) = 0.07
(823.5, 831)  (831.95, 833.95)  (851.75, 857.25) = -0.01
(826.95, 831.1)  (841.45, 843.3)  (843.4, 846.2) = 0.04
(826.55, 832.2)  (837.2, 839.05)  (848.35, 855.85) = 0.03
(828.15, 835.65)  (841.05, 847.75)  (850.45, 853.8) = 0.01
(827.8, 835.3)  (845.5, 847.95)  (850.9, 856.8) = -0.02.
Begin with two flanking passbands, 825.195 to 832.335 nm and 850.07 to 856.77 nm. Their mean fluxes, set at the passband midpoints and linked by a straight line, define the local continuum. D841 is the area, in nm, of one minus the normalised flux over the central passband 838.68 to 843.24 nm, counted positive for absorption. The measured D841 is 0.215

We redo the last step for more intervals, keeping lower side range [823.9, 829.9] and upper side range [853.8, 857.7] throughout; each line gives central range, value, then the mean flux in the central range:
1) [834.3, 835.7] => 0.01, 7.72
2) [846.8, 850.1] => 0.04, 7.64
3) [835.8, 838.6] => -0.03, 7.85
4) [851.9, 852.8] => -0.04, 8.07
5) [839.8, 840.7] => 0.05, 7.29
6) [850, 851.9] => -0.17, 8.41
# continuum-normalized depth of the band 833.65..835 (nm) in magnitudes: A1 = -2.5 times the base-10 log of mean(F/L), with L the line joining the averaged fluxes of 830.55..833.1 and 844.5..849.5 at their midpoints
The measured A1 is 0.005 mag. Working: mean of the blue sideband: 7.86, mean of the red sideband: 7.87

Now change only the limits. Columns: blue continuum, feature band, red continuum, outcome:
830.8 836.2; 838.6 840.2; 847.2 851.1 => 0.057 mag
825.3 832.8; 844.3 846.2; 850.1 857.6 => -0.027 mag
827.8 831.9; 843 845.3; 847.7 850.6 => -0.042 mag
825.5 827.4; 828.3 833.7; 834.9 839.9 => -0.012 mag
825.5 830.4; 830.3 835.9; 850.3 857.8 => -0.002 mag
